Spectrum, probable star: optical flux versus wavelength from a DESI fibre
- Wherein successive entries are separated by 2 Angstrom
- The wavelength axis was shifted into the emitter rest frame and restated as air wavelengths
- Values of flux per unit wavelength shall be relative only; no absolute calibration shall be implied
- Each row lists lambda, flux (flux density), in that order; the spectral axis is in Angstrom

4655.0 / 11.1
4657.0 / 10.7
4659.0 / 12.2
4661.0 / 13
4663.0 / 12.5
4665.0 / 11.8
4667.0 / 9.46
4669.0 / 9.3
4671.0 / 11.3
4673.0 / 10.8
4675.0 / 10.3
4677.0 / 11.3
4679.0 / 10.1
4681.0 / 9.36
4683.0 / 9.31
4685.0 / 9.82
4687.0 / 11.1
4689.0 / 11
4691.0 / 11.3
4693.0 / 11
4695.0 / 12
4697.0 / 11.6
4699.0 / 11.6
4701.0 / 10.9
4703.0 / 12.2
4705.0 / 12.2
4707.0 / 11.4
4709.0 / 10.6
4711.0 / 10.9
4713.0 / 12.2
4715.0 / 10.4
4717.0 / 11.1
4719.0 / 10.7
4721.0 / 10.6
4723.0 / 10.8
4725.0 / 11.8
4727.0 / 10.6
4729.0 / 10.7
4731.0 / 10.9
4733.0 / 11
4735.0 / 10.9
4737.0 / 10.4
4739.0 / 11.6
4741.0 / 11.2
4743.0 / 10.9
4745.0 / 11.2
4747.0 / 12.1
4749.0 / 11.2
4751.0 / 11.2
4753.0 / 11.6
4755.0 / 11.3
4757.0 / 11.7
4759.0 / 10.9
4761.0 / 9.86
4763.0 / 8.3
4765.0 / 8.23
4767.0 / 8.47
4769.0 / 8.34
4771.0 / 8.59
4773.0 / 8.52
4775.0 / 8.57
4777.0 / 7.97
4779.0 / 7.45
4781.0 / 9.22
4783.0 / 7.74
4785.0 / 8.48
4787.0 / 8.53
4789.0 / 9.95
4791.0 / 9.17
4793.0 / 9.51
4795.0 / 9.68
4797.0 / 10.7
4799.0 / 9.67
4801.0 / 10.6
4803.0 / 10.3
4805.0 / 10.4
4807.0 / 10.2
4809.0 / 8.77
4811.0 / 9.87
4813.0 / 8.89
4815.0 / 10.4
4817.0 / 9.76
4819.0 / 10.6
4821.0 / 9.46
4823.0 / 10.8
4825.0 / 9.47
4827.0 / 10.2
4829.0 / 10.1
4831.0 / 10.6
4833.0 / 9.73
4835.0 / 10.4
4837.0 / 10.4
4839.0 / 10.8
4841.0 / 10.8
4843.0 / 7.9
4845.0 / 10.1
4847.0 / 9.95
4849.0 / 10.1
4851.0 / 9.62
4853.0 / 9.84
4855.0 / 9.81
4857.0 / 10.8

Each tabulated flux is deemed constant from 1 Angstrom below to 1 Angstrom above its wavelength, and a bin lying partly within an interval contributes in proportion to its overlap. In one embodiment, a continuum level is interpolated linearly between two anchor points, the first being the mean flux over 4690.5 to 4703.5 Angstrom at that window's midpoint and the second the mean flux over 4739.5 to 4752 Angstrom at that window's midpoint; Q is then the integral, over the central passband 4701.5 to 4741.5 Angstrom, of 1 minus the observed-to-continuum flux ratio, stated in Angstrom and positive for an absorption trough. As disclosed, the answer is 1.0 Angstrom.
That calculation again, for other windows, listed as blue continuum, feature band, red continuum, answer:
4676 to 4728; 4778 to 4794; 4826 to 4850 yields 2.6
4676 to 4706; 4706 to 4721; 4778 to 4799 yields -0.7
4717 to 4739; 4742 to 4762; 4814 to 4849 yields -0.9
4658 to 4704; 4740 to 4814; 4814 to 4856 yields 5.0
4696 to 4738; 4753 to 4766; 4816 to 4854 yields 0.7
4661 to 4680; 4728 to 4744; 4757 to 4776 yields -2.2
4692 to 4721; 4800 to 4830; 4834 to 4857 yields 0.9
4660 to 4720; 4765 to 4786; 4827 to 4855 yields 4.3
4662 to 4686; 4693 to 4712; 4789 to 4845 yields -2.0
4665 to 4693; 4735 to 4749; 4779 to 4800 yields -2.2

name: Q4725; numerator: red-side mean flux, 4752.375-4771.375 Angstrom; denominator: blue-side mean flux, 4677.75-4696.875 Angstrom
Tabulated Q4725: 0.9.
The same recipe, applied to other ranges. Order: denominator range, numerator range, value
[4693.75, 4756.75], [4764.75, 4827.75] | 0.83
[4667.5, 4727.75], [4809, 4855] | 0.91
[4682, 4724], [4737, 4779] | 0.91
